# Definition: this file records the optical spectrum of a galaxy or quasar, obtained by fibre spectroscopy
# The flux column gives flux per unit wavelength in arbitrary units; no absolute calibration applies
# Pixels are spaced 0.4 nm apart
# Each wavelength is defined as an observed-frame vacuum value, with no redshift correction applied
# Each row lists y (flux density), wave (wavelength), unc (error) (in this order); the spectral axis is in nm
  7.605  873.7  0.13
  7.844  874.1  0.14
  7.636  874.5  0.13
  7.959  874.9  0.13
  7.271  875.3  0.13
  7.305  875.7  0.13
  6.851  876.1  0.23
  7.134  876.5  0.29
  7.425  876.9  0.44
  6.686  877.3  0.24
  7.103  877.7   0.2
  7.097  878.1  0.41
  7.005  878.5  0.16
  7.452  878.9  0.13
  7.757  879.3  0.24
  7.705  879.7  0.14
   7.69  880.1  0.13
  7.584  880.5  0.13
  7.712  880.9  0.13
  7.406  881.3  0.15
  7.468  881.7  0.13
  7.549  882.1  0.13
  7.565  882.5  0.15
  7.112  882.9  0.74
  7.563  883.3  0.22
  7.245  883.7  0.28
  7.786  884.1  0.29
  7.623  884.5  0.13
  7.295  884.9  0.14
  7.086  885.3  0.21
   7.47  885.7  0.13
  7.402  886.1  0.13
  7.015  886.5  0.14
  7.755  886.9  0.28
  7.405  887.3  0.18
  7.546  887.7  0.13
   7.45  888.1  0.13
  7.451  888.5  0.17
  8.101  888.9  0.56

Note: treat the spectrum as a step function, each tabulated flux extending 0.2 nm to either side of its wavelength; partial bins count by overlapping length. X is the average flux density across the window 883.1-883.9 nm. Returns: 7.4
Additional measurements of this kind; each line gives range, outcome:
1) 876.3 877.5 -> 7.08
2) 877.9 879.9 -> 7.4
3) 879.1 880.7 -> 7.68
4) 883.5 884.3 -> 7.52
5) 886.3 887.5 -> 7.39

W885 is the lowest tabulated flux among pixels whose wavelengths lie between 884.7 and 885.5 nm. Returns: 7.086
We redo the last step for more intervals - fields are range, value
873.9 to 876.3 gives 6.851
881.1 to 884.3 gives 7.112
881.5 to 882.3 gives 7.468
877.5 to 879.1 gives 7.005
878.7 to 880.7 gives 7.452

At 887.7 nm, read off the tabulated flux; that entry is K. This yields 7.546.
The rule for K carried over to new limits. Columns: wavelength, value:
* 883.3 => 7.563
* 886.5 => 7.015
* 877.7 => 7.103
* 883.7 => 7.245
